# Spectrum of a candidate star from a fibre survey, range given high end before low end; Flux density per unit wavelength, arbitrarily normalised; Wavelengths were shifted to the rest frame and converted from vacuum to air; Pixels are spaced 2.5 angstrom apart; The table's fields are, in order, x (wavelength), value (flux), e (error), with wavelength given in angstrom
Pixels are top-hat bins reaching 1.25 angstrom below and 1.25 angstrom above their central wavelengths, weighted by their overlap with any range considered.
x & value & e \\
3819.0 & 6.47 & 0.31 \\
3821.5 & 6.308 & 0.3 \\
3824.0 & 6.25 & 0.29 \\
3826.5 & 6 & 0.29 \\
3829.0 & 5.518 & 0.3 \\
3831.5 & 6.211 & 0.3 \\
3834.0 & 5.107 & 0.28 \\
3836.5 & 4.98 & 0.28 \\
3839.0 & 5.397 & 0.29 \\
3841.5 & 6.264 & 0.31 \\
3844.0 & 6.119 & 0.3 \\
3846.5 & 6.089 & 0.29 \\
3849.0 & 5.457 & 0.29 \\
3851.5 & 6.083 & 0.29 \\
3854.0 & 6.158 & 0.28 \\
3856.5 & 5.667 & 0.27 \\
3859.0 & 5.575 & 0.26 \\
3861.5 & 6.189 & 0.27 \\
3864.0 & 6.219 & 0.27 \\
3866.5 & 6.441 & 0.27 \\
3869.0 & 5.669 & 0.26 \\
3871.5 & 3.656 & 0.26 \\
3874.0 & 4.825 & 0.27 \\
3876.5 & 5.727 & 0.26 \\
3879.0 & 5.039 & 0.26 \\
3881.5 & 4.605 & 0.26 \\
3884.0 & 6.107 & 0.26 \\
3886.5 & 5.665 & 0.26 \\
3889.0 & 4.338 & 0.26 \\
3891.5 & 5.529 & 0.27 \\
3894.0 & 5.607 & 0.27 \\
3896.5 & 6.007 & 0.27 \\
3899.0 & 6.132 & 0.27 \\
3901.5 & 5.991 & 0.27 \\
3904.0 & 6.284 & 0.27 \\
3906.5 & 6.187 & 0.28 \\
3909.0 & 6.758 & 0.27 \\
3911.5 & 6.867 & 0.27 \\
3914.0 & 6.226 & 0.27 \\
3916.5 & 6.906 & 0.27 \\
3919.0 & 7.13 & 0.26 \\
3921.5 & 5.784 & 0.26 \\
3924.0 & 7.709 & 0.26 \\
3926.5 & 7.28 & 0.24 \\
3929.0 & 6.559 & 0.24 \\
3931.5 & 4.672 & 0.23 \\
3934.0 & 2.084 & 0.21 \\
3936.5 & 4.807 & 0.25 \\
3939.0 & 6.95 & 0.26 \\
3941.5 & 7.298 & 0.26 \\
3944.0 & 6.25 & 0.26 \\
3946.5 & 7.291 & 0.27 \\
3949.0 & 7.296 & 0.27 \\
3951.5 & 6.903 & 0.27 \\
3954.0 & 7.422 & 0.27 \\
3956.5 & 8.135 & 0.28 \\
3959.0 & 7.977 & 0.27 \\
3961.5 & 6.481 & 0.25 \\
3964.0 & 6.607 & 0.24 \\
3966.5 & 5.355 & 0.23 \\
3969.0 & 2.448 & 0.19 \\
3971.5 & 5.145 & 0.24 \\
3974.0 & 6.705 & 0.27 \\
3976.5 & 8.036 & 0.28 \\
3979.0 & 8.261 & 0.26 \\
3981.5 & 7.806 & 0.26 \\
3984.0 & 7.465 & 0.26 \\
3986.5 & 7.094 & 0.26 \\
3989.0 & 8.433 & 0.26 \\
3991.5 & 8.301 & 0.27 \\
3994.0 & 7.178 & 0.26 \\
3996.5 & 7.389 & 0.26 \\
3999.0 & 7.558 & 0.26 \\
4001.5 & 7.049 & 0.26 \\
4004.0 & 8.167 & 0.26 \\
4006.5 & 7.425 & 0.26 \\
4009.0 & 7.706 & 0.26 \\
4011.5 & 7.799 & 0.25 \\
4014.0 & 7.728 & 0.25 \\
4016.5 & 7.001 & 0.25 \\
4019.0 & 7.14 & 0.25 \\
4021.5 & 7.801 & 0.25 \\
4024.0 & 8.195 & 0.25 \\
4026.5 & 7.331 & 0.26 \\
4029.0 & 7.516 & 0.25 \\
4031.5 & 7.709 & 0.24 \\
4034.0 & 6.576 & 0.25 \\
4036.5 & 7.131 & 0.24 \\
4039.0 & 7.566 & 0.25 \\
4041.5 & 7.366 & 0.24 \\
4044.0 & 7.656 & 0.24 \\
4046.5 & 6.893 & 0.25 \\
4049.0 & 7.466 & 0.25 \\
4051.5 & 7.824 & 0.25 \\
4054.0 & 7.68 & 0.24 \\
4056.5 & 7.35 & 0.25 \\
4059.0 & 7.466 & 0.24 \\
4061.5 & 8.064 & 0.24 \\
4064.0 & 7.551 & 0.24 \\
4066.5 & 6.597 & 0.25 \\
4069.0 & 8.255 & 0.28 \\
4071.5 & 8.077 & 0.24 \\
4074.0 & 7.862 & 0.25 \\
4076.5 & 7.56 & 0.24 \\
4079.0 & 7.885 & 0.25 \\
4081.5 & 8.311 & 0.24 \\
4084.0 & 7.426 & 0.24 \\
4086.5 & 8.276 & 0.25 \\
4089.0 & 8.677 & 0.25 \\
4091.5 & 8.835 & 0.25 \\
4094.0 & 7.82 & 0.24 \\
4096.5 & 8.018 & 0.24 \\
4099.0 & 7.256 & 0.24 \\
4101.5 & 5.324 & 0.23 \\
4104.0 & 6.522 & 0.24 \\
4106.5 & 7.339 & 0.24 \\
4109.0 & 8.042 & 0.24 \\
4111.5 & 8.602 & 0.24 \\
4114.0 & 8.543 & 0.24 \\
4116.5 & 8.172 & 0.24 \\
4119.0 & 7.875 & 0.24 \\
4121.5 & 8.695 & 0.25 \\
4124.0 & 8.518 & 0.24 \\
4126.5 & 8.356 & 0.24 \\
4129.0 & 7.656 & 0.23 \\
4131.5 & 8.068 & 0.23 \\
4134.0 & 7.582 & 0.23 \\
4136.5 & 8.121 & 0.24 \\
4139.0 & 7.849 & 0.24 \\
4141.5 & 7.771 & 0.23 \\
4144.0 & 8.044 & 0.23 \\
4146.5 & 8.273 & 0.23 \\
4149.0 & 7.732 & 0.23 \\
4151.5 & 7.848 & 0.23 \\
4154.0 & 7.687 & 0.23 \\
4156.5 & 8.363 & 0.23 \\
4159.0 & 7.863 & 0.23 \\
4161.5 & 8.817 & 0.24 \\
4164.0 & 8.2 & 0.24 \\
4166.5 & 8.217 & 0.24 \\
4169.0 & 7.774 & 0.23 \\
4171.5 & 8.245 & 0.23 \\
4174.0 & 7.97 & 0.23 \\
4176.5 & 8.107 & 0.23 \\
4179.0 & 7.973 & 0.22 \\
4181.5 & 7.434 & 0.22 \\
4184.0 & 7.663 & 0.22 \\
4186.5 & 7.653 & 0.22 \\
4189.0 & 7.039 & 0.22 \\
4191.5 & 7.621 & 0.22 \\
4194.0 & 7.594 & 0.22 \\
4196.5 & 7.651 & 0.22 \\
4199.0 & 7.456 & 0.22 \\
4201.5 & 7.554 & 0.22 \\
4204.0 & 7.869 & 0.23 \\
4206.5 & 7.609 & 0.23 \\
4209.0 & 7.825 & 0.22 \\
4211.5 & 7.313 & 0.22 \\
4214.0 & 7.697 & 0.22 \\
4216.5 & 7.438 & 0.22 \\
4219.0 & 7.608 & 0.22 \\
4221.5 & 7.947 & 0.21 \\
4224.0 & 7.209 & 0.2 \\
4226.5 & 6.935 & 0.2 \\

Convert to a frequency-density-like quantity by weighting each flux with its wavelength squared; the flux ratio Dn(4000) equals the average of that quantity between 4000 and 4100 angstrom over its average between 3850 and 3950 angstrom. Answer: 1.39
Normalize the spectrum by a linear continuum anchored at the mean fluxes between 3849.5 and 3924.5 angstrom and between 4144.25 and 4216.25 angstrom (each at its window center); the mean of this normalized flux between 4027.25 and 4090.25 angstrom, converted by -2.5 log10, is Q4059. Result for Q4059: -0.09 mag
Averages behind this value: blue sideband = 5.88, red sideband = 7.82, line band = 7.63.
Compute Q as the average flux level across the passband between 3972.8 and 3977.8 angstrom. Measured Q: 7.39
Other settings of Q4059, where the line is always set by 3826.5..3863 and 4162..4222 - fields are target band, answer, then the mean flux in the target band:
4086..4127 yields -0.09 mag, 7.92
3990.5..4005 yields -0.14 mag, 7.59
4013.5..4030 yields -0.11 mag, 7.52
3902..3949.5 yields -0.01 mag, 6.31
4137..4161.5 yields -0.07 mag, 7.99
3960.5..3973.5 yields 0.22 mag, 5.27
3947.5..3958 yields -0.17 mag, 7.45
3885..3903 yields 0.08 mag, 5.63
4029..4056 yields -0.08 mag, 7.39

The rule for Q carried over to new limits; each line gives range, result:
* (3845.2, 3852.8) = 5.88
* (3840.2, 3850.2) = 5.98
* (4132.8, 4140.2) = 7.85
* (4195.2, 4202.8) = 7.56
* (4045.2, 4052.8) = 7.4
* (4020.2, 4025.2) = 7.99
